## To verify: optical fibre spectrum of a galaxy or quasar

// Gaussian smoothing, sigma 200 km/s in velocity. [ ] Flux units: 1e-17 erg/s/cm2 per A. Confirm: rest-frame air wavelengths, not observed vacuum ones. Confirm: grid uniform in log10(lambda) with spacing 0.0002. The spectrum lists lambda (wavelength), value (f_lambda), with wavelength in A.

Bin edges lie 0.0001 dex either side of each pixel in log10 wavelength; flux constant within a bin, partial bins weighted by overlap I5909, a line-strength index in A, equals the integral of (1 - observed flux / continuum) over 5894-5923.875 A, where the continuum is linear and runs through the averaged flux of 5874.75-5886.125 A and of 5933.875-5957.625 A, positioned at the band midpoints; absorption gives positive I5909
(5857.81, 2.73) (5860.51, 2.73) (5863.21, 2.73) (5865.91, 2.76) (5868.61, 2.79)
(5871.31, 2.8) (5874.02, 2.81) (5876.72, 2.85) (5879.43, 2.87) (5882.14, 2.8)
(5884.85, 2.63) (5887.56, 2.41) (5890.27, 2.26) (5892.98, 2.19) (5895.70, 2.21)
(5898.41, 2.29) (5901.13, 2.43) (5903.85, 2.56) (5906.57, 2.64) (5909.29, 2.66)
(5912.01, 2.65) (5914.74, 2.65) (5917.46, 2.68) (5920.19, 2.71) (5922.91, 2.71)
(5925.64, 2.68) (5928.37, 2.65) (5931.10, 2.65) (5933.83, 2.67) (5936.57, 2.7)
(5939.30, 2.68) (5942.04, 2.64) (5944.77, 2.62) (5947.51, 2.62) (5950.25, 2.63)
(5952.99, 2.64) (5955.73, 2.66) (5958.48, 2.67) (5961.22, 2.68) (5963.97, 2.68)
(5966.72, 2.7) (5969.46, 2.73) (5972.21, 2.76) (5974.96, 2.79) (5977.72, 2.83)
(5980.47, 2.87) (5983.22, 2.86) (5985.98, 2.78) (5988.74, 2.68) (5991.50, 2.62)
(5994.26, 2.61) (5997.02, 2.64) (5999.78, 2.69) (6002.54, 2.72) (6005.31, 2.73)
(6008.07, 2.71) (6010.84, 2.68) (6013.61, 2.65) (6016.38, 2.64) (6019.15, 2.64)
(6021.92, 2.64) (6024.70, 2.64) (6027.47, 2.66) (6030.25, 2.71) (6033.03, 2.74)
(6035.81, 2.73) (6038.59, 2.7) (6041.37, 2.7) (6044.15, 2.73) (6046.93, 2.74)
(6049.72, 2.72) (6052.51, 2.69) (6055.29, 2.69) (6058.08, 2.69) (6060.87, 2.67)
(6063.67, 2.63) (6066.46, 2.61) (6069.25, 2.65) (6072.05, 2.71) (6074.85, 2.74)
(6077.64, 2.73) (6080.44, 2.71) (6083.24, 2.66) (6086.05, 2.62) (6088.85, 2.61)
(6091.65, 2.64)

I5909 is 1.9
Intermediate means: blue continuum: 2.79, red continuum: 2.65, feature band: 2.56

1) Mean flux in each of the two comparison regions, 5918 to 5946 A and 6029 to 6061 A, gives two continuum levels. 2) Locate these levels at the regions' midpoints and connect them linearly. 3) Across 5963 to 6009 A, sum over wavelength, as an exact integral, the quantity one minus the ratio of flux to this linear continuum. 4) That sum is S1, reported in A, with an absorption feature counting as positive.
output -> -0.7 A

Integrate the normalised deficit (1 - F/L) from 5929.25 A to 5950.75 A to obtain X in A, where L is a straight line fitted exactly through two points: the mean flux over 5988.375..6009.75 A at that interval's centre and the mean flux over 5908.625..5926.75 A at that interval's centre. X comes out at 0.2 A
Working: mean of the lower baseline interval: 2.68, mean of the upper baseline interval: 2.68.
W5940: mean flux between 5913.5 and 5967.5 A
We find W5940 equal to 2.67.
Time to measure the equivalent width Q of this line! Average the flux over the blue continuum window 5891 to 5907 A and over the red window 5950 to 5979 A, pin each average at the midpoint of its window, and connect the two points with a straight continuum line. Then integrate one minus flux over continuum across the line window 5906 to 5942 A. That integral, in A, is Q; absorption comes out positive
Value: -2.5 A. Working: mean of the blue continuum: 2.37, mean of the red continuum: 2.71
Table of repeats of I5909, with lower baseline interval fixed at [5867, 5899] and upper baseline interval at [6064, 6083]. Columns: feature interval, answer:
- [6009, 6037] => -0.1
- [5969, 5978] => -0.5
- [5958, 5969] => -0.2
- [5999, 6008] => -0.2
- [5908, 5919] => -0.3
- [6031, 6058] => -0.4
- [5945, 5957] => -0.1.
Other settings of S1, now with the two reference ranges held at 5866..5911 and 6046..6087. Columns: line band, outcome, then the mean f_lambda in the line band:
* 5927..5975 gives -1.0 A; 2.67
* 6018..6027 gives 0.1 A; 2.64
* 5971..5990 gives -1.2 A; 2.8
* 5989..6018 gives -0.2 A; 2.67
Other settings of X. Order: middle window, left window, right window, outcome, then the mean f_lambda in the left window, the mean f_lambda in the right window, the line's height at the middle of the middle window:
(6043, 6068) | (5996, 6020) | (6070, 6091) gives 0.0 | 2.68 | 2.68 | 2.68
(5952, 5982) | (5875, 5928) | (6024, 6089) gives -1.2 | 2.58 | 2.69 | 2.62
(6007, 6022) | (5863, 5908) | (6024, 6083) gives 0.1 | 2.59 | 2.7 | 2.67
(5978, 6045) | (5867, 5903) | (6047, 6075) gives -1.4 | 2.57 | 2.68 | 2.65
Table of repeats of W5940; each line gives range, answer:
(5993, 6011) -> 2.68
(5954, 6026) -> 2.7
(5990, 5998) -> 2.62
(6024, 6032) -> 2.68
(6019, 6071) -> 2.68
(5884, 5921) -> 2.49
